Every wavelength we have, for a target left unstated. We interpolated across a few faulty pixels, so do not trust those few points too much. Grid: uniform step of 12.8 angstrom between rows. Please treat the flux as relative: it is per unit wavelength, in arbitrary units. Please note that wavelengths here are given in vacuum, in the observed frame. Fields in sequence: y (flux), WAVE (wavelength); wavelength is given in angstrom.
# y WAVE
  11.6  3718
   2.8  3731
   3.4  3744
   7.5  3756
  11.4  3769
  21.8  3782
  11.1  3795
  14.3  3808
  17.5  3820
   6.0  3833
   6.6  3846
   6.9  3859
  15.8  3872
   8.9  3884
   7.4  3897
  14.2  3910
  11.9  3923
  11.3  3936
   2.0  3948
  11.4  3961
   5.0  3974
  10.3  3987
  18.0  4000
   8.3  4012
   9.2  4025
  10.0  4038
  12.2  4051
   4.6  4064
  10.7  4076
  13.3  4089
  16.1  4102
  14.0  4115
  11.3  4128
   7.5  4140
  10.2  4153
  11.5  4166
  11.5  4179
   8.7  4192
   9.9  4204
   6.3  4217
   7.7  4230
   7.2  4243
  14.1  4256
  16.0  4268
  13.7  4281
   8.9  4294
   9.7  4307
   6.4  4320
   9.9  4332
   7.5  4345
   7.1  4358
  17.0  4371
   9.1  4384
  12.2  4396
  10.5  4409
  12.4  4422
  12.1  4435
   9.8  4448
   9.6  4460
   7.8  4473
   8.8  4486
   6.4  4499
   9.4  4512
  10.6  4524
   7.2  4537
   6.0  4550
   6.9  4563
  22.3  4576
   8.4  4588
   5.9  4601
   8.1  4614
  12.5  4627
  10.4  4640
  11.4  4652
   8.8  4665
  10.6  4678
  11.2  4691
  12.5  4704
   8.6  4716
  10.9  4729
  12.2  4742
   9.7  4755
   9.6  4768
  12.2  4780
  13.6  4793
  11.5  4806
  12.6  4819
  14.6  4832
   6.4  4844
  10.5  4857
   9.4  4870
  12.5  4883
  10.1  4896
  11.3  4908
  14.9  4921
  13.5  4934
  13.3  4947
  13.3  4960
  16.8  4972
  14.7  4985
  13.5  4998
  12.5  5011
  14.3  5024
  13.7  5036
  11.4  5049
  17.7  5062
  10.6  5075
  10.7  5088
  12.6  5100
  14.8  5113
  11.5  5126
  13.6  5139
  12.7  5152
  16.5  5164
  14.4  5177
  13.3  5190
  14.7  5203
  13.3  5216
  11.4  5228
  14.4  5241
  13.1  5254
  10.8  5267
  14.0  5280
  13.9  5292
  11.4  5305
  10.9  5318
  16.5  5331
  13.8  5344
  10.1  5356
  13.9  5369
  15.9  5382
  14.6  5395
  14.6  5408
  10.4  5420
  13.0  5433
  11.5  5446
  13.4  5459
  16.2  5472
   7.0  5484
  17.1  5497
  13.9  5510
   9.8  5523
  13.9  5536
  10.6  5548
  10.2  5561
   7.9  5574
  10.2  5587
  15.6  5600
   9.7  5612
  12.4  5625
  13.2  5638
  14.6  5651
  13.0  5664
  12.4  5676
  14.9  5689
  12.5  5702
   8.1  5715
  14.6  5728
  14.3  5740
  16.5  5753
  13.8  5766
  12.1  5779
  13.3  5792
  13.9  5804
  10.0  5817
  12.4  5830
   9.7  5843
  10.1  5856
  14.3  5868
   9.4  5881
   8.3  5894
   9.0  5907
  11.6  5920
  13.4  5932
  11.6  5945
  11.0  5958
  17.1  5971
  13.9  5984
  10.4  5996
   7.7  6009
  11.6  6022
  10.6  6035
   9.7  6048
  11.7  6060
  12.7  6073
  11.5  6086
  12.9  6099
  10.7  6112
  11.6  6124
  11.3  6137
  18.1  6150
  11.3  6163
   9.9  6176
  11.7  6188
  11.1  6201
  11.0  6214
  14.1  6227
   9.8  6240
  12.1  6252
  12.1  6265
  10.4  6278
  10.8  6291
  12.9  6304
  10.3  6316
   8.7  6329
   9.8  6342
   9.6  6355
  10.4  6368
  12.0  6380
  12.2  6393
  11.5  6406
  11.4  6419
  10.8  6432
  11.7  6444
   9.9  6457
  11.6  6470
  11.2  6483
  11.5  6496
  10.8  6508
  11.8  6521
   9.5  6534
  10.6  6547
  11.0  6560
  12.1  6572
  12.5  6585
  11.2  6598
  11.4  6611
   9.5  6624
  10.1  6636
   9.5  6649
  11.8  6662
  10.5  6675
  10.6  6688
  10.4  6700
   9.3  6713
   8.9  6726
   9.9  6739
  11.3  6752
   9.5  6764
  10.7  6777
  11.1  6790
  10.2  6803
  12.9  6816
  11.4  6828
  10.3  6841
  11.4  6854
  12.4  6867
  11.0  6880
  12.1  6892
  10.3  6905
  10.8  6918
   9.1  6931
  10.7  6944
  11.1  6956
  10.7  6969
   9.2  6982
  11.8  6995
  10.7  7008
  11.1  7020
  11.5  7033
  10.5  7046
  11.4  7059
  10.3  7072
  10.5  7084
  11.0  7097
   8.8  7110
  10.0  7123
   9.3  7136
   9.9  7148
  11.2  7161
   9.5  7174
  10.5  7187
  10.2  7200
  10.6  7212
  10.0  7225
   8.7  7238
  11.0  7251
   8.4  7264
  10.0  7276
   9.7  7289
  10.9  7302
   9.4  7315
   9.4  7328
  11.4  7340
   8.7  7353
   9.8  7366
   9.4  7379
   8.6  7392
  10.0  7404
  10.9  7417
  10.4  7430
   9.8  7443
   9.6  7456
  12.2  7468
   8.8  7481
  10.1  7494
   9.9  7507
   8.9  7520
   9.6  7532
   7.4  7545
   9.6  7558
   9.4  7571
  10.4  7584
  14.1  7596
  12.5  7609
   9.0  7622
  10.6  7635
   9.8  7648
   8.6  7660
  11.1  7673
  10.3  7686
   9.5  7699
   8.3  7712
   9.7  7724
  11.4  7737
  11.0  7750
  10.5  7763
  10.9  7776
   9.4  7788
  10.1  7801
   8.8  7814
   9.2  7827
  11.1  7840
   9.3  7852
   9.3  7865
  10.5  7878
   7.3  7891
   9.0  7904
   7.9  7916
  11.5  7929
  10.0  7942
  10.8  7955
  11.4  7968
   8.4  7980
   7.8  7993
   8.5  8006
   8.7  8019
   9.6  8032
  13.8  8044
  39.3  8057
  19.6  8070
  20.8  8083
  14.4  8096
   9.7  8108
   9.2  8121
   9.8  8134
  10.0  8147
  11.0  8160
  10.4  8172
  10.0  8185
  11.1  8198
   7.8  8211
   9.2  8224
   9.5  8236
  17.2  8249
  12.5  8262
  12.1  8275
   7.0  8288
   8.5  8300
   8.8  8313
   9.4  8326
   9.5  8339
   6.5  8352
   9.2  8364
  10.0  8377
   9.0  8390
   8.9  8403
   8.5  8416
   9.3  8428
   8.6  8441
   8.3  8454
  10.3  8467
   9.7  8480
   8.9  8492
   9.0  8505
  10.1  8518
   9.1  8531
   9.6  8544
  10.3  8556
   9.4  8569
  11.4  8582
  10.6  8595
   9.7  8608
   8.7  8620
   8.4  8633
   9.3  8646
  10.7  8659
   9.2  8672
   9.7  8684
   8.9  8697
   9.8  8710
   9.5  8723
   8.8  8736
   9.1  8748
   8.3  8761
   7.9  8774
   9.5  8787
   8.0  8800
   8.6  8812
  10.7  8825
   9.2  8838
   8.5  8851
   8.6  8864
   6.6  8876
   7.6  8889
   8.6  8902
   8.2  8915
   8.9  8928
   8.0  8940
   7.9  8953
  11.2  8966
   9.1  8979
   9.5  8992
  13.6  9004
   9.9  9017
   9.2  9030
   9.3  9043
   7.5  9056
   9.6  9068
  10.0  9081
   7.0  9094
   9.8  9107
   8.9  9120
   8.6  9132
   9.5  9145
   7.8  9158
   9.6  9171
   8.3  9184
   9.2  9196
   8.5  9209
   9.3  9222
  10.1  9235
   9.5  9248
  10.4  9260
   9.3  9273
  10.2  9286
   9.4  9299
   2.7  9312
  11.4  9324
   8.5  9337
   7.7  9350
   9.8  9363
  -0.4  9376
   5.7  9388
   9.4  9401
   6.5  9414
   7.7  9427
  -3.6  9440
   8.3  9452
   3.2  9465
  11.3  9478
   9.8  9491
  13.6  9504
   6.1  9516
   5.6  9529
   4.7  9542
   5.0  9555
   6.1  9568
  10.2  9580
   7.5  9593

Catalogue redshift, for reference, 0.23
